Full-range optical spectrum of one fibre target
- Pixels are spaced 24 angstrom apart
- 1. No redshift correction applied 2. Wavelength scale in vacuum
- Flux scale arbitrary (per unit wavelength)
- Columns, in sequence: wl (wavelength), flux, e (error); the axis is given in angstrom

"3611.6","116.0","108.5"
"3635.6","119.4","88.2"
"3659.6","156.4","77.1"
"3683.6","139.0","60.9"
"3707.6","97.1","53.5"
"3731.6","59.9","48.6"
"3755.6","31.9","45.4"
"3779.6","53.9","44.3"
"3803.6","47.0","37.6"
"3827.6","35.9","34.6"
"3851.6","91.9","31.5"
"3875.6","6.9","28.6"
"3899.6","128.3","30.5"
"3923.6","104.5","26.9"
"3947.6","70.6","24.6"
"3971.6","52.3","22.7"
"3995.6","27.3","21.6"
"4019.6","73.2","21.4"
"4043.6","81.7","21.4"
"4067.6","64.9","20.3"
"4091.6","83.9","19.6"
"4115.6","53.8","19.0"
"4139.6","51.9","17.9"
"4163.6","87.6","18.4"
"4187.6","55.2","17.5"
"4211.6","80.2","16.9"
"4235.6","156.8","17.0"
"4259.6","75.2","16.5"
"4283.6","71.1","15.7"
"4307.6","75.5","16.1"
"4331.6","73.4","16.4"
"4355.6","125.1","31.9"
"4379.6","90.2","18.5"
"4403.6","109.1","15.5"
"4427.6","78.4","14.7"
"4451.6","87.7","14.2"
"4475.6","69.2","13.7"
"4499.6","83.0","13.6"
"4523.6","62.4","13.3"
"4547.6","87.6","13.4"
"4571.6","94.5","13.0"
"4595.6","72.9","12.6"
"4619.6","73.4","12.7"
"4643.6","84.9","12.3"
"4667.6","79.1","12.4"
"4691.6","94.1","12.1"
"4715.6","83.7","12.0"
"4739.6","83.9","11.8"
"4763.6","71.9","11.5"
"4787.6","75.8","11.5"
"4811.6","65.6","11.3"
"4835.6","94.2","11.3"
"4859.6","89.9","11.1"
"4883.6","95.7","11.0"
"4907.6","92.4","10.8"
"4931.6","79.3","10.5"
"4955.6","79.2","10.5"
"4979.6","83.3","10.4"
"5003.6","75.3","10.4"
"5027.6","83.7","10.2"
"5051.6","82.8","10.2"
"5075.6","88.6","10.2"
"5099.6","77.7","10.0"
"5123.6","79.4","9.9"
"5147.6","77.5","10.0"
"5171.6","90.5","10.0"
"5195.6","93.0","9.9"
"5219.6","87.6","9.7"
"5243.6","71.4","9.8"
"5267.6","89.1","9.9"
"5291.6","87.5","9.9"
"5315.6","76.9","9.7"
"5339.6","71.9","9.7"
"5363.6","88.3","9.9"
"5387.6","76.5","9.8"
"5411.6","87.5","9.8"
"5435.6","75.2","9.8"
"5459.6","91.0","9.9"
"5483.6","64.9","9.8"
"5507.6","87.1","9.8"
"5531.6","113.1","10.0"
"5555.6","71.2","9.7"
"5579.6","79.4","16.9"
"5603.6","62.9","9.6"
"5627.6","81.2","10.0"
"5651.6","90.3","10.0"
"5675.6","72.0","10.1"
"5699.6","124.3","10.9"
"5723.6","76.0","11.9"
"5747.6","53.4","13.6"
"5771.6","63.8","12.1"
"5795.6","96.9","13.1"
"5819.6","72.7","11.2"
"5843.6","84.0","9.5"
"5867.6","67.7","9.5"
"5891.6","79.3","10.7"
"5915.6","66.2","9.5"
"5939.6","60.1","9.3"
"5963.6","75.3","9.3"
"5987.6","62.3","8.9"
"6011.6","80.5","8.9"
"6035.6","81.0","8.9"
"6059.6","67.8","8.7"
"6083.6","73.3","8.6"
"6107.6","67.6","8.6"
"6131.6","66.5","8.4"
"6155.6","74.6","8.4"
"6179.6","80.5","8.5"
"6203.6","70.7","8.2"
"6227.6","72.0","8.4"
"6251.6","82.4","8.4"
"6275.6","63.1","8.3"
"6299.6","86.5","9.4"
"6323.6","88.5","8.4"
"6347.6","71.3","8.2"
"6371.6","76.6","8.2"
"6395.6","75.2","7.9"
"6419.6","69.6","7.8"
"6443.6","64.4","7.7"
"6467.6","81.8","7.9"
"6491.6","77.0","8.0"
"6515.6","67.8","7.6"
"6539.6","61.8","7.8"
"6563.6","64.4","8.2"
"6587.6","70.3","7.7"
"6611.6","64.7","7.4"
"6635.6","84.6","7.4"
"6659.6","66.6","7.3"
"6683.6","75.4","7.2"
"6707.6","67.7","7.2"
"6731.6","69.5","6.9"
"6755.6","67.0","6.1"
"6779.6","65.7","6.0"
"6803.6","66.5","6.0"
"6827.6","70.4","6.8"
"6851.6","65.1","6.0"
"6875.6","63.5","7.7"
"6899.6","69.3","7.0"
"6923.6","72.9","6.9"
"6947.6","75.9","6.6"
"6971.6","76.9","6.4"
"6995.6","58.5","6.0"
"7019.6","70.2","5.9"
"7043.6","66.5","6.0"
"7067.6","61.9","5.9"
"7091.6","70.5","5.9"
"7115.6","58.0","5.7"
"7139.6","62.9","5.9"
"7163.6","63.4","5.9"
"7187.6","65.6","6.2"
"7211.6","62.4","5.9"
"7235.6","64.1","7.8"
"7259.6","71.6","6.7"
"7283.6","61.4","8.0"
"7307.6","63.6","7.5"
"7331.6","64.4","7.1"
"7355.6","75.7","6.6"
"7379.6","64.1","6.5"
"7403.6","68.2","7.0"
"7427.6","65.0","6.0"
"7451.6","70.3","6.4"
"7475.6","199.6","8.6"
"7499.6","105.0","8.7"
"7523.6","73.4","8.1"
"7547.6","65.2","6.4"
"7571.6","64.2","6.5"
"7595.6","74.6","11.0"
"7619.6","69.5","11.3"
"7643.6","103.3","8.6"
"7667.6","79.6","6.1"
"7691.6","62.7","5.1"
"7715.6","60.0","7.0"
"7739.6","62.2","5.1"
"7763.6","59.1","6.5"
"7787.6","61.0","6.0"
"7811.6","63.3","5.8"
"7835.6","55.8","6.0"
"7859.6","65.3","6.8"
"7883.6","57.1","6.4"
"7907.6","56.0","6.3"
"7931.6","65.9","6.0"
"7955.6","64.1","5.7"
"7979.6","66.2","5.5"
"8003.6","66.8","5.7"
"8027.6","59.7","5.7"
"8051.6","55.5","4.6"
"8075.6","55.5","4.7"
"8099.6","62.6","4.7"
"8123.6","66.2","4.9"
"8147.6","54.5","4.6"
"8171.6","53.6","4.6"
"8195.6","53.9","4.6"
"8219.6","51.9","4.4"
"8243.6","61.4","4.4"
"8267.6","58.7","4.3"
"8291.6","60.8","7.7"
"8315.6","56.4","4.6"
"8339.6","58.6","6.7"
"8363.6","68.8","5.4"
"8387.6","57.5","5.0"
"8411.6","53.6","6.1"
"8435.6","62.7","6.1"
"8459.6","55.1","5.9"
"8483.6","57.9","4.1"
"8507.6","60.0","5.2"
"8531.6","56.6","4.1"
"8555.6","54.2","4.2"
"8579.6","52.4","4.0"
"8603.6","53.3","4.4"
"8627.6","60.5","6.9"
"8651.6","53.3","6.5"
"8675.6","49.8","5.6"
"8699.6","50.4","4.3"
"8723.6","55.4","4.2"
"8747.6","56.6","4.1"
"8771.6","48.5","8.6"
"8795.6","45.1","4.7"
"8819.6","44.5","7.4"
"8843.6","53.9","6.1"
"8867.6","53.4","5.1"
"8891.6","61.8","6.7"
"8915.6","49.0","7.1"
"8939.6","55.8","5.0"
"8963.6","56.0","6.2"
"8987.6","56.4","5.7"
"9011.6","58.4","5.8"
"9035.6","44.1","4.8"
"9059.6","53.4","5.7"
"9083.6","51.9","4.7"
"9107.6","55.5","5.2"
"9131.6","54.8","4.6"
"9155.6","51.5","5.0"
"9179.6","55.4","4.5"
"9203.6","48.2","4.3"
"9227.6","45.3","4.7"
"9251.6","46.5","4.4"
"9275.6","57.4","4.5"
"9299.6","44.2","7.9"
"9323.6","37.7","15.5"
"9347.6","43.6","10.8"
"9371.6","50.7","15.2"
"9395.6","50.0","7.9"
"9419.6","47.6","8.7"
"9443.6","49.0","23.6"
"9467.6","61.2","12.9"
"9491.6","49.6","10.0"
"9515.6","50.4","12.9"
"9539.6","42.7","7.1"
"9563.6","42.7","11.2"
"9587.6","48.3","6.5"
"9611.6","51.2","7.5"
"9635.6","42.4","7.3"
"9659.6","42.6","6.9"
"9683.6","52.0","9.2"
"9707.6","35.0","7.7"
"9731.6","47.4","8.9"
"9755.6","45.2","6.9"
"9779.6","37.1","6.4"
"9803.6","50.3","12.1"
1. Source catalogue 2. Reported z 0.14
